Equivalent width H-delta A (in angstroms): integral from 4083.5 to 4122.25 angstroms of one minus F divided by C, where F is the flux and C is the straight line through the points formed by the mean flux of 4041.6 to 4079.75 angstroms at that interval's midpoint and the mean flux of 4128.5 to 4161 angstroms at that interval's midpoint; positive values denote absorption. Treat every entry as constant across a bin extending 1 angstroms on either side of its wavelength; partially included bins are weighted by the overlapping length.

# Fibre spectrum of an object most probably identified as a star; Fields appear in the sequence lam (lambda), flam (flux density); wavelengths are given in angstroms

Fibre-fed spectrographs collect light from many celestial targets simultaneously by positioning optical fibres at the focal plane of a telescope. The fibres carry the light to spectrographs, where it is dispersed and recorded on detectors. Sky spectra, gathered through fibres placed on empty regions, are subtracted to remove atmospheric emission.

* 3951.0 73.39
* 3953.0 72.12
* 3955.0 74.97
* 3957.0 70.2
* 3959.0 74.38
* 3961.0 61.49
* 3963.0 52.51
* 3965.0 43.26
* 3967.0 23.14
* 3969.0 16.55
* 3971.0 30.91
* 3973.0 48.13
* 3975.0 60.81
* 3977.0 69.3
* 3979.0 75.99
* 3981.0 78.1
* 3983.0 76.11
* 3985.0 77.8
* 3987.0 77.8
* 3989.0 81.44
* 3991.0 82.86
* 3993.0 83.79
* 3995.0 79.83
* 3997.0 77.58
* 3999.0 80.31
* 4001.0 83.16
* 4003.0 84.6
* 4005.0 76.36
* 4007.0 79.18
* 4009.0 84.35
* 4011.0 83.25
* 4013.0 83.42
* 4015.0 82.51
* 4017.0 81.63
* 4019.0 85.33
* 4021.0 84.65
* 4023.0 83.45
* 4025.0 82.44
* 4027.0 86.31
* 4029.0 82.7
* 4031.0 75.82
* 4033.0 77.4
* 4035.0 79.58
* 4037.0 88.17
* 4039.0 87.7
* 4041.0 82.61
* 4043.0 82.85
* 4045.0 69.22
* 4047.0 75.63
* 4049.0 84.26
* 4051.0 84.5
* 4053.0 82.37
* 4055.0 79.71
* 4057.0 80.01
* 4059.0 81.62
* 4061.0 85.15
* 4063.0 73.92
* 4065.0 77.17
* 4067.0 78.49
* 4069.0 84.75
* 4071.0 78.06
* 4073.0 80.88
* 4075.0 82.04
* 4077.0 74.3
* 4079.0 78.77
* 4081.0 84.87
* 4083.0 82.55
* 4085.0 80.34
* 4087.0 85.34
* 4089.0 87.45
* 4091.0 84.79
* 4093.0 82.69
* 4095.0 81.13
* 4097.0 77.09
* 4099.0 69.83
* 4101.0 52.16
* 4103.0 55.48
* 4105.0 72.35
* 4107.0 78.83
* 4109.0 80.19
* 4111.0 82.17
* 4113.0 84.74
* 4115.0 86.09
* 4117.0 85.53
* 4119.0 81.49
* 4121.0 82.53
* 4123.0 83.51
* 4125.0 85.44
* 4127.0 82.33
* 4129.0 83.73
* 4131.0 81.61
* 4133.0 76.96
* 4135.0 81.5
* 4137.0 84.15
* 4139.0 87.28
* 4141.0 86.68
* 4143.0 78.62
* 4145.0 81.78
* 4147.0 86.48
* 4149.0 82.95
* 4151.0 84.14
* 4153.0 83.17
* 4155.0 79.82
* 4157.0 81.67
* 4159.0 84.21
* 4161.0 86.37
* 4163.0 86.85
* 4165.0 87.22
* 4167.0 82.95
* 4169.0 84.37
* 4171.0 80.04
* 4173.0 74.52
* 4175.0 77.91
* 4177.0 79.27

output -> 1.3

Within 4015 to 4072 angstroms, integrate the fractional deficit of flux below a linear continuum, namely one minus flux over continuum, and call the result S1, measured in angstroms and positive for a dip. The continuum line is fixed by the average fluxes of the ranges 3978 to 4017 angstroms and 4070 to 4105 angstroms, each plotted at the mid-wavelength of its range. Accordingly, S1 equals -1.7 angstroms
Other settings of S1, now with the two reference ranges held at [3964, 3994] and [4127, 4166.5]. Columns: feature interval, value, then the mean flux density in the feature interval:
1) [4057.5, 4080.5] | -2.0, 79.7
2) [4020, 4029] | -2.2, 84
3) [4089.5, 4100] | -0.4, 79.5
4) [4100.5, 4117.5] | 0.6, 75.7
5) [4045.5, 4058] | -1.7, 80.6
